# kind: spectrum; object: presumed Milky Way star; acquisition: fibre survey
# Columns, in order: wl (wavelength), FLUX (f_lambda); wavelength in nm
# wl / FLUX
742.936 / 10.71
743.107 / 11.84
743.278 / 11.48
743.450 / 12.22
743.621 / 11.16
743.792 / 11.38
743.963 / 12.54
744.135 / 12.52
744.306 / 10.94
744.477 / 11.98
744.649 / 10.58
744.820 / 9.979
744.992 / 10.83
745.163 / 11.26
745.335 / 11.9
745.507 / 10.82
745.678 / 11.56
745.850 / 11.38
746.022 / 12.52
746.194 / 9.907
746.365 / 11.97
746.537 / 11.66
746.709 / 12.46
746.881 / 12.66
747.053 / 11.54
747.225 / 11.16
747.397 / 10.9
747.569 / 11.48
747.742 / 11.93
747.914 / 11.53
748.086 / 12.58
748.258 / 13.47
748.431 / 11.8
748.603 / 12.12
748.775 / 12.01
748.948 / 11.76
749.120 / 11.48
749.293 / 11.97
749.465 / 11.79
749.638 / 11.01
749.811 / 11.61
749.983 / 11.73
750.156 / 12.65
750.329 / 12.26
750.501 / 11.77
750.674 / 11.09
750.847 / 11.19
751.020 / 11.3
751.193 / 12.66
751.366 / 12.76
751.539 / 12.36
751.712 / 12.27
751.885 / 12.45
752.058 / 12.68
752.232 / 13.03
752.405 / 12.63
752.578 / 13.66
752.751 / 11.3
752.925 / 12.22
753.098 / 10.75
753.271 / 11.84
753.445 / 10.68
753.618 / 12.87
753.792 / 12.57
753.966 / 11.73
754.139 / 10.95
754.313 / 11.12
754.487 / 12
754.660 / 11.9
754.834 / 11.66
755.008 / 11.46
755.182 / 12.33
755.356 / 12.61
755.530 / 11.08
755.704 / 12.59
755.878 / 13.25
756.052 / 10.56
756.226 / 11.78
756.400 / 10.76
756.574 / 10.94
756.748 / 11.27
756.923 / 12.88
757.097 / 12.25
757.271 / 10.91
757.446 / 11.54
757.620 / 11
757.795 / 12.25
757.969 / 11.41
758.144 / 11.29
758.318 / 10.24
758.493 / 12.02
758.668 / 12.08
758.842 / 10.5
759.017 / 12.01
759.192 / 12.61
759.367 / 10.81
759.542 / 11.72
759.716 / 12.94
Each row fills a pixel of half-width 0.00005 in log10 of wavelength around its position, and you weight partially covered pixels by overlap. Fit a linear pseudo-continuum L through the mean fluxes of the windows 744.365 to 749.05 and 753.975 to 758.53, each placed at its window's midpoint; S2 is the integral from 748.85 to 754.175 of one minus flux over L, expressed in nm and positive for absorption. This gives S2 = -0.17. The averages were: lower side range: 11.6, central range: 12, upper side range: 11.6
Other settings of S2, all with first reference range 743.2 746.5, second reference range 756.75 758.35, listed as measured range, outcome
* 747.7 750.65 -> -0.124 nm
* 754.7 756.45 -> -0.045 nm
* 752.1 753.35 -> -0.078 nm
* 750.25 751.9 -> -0.072 nm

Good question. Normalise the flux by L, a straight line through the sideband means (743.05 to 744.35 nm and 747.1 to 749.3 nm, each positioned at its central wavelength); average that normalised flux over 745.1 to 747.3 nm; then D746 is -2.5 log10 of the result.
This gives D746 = 0.020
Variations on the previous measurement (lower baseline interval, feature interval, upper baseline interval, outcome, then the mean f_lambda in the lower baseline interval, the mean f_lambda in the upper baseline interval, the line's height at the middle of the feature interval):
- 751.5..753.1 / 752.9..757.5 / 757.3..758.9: 0.02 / 12.4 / 11.4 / 11.9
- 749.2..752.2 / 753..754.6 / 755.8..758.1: 0.02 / 12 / 11.6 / 11.8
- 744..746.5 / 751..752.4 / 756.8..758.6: -0.09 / 11.3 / 11.6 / 11.5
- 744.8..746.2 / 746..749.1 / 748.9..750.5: -0.03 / 11.2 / 11.8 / 11.5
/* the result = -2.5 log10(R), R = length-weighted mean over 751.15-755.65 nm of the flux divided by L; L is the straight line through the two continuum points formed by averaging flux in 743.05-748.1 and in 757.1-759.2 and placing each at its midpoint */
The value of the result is -0.05 mag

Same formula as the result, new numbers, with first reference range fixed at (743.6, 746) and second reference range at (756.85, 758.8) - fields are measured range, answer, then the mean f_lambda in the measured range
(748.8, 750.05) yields -0.02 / 11.6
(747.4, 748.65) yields -0.06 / 12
